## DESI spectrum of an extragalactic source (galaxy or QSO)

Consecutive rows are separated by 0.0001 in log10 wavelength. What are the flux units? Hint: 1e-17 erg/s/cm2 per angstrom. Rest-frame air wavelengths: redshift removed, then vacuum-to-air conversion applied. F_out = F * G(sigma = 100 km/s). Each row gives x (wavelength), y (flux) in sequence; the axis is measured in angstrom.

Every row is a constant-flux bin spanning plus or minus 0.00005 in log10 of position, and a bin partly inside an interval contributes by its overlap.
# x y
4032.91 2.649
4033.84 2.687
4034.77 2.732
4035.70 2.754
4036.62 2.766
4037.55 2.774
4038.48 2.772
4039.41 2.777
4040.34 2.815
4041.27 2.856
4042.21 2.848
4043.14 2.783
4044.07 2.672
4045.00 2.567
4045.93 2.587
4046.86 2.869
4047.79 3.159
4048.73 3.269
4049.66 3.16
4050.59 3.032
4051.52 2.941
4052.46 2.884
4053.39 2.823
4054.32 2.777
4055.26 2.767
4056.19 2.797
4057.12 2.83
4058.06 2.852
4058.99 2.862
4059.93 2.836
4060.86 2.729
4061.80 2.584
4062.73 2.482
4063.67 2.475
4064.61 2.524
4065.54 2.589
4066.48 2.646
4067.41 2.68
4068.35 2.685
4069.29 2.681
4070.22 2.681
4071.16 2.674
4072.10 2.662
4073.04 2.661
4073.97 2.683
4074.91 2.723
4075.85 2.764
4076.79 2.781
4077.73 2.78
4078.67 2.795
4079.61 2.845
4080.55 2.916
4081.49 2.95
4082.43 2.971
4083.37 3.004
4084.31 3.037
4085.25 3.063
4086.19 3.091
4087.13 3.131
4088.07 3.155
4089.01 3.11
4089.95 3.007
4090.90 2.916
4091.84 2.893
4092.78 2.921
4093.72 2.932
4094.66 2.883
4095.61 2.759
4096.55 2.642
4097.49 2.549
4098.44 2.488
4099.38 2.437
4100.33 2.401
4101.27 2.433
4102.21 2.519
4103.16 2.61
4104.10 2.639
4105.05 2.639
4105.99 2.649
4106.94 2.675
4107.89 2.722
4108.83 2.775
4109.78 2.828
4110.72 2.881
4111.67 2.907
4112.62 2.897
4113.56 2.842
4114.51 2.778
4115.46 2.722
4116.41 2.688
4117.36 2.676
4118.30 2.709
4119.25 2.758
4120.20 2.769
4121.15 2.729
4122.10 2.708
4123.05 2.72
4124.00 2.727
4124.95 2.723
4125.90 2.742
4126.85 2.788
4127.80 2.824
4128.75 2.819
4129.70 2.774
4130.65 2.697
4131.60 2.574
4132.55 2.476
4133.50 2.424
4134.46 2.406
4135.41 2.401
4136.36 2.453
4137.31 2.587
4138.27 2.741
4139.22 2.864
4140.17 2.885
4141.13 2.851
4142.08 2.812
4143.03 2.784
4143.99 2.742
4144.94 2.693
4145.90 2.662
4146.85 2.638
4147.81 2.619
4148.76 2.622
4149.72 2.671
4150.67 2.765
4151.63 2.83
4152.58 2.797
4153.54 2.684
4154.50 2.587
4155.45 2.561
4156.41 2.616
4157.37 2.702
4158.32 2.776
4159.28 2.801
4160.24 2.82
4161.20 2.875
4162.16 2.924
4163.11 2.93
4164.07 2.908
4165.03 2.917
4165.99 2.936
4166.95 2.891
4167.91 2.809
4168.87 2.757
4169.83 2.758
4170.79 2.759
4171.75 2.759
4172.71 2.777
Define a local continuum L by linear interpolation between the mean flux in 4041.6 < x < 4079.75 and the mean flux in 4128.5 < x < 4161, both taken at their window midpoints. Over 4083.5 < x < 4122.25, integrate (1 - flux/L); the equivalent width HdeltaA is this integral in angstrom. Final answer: -0.8 angstrom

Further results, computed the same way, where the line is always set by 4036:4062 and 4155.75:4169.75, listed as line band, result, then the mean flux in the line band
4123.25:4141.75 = 1.02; 2.67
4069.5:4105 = 0.49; 2.79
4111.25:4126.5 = 0.41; 2.75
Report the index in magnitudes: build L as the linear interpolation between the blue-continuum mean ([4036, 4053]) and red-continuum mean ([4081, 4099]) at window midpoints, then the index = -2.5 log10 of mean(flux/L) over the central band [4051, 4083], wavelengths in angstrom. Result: 0.06 mag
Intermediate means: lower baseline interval 2.86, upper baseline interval 2.92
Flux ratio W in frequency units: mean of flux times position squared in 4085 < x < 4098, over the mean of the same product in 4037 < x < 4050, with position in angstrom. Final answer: 1.05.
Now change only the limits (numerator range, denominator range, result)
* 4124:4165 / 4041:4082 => 1.02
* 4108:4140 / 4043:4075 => 1.01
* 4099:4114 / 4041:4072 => 0.99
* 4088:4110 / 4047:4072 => 1.00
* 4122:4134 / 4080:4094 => 0.91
